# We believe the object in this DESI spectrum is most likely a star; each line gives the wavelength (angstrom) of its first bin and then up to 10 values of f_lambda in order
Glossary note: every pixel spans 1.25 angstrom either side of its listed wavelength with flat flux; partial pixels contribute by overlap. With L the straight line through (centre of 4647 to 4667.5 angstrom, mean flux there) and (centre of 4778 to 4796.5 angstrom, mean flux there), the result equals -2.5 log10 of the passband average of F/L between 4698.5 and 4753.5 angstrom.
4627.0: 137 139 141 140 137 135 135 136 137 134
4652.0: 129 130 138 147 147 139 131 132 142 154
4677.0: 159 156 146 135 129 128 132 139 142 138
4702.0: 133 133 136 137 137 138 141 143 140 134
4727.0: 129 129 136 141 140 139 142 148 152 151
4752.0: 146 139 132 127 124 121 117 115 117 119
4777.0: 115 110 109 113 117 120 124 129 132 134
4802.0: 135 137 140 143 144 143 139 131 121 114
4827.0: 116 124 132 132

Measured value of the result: -0.10 mag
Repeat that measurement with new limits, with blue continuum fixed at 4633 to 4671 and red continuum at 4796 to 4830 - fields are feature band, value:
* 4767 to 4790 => 0.16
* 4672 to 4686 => -0.10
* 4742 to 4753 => -0.11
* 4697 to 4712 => -0.01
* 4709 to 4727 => -0.02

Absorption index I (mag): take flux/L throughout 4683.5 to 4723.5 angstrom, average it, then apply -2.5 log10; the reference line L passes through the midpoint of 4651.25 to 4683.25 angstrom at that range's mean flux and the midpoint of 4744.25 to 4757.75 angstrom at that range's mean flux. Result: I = 0.06 mag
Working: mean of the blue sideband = 143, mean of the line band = 136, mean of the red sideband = 145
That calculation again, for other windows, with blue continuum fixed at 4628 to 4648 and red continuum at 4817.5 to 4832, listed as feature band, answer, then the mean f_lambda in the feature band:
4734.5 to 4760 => -0.10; 142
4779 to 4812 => -0.02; 127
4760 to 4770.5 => 0.07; 120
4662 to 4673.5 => -0.02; 138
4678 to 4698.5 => -0.04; 139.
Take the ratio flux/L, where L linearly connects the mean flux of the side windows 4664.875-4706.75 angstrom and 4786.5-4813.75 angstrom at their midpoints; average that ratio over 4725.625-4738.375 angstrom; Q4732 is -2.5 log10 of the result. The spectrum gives 0.01 mag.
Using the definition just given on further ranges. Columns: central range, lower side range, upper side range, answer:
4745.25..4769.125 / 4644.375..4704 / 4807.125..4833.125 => 0.00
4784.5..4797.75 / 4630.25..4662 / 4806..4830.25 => 0.08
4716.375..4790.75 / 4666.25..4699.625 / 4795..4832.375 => 0.05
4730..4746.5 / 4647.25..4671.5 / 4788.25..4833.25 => -0.06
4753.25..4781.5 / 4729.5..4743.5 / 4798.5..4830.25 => 0.13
